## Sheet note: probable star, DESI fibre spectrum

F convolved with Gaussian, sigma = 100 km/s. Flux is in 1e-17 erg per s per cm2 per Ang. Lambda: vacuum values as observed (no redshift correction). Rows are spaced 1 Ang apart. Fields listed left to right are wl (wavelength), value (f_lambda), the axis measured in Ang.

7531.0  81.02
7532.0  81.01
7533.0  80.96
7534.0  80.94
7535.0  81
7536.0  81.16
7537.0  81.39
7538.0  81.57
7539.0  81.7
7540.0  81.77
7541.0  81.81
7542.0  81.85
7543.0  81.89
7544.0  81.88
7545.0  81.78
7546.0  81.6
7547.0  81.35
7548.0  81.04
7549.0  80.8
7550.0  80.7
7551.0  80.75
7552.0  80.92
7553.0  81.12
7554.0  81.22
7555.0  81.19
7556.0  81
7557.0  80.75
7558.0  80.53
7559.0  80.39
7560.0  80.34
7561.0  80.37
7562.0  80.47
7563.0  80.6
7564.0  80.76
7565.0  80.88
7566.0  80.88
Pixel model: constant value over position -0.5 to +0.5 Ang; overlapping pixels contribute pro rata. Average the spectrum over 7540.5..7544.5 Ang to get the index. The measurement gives 81.9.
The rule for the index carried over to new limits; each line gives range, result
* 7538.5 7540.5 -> 81.7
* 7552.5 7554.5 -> 81.2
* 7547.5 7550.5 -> 80.8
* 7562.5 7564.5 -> 80.7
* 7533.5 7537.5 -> 81.1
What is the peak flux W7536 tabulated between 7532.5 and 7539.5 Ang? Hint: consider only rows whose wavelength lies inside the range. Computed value 81.7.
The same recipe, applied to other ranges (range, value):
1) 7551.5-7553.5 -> 81.12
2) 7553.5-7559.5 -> 81.22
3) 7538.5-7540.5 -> 81.77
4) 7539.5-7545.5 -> 81.89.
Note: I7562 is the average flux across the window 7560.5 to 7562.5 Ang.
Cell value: 80.4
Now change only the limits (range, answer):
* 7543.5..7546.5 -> 81.8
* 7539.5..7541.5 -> 81.8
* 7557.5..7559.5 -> 80.5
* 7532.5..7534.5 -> 80.9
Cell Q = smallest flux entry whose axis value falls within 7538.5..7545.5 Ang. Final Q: 81.7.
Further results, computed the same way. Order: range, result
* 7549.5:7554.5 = 80.7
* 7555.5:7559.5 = 80.39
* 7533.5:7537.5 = 80.94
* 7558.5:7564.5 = 80.34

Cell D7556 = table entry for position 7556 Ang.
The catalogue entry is 81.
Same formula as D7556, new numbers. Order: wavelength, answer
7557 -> 80.75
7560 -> 80.34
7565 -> 80.88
